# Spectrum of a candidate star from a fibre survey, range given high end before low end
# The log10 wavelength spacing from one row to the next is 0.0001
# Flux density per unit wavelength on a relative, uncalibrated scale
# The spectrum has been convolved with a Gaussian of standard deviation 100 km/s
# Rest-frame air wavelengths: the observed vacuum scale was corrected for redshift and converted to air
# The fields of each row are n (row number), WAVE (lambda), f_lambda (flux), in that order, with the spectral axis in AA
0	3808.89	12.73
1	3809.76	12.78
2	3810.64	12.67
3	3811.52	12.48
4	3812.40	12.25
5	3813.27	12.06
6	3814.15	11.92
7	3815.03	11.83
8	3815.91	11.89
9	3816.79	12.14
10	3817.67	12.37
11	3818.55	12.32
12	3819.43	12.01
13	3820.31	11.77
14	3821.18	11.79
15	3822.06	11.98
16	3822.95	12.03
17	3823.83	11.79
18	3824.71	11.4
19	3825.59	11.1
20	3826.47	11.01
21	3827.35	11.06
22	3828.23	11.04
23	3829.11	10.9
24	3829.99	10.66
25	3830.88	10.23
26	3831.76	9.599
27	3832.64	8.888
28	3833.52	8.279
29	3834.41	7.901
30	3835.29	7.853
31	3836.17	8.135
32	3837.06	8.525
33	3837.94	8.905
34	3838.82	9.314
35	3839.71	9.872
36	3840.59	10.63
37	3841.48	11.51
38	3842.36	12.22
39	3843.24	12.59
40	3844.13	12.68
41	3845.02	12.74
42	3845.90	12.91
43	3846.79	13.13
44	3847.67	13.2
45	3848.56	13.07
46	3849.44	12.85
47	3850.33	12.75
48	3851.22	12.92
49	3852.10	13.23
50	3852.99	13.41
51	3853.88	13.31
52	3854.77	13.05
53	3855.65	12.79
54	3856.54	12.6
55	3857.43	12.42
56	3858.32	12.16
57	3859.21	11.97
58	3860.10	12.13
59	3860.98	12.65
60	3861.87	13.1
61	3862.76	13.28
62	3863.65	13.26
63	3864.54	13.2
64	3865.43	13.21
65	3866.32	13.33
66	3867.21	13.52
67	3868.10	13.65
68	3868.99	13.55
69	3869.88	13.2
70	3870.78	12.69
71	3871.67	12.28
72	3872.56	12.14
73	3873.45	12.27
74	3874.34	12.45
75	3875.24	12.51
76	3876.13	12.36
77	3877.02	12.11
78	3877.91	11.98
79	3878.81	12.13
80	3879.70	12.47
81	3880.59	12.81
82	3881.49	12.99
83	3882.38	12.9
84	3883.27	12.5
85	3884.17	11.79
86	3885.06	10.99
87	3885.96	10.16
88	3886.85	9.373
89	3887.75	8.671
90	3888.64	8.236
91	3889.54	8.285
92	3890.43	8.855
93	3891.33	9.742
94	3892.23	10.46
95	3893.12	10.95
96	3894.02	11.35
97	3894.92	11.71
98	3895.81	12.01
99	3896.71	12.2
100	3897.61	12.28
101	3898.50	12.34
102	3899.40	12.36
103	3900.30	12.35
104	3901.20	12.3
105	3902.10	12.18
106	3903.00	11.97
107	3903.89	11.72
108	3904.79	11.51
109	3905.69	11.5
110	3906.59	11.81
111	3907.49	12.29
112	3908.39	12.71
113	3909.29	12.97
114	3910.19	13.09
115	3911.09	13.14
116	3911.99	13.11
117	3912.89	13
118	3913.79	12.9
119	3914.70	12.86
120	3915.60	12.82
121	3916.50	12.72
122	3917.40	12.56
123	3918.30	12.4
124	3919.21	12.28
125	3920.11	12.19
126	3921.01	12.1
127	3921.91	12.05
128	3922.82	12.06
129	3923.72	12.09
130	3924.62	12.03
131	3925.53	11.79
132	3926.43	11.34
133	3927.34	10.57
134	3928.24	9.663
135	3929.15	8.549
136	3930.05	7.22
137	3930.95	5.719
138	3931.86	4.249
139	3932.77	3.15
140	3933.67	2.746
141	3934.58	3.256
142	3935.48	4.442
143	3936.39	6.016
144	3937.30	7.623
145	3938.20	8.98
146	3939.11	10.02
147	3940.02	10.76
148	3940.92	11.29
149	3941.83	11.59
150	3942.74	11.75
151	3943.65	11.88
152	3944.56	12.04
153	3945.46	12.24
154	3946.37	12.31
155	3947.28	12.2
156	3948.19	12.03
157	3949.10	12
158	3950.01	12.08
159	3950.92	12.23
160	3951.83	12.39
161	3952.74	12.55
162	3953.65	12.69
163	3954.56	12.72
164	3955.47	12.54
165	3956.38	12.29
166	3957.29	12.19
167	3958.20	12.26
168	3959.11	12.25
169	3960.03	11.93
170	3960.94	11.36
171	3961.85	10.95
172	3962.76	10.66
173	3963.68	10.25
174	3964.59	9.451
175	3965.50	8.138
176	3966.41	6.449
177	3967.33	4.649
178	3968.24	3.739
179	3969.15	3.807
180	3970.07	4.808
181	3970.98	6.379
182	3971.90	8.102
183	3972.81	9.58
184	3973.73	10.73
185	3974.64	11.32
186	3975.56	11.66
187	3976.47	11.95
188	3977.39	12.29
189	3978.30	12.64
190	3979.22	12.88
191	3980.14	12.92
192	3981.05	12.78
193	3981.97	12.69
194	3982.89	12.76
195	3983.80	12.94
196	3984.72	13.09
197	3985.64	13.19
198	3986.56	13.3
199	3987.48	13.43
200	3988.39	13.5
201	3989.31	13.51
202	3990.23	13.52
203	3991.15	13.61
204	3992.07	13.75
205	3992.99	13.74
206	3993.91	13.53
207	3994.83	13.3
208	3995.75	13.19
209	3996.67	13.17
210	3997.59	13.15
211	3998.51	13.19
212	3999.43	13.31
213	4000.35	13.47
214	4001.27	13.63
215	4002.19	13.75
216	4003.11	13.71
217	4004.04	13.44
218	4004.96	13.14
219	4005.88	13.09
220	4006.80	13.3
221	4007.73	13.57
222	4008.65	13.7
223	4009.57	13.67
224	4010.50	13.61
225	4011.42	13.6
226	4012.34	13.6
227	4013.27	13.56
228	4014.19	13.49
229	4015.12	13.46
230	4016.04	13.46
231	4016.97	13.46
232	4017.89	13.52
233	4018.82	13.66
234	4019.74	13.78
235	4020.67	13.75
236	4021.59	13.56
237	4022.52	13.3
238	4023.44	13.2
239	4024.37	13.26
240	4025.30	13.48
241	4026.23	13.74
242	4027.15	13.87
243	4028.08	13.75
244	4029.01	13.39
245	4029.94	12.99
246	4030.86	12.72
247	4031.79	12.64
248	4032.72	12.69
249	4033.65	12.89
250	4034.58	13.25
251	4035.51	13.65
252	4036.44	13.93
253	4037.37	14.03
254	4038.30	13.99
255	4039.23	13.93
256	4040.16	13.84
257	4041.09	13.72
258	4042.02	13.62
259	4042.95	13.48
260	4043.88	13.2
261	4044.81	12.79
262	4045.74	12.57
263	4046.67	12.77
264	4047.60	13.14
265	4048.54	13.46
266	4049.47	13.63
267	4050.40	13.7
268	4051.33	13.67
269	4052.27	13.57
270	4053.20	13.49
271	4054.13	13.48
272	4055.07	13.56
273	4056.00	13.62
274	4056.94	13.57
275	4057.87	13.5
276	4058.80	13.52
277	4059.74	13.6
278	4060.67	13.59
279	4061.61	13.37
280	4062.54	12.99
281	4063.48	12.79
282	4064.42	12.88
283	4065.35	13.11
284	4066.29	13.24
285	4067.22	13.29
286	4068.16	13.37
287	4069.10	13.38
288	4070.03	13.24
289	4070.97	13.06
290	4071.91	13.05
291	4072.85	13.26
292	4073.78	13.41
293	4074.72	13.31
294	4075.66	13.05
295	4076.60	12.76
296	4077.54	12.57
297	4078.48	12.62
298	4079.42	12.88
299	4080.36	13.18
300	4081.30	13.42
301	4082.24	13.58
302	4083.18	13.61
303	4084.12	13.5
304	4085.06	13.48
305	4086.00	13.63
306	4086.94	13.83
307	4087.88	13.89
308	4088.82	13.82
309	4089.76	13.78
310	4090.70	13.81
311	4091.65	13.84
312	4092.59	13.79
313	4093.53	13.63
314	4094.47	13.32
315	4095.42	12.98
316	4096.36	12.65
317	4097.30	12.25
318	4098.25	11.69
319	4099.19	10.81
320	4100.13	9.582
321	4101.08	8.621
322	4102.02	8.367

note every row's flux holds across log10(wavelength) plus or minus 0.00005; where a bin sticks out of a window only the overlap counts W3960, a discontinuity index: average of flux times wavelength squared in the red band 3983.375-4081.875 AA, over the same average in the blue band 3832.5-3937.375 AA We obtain 1.27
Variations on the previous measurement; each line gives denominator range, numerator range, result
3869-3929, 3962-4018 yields 1.06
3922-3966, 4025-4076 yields 1.38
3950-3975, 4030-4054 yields 1.41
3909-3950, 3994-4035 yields 1.33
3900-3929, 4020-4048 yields 1.17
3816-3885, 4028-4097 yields 1.25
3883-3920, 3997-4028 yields 1.22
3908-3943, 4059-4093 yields 1.41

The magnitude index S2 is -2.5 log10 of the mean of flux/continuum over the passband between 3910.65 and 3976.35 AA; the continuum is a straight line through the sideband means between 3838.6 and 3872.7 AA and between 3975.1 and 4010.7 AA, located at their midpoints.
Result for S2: 0.26 mag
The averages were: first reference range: 12.7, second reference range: 13.2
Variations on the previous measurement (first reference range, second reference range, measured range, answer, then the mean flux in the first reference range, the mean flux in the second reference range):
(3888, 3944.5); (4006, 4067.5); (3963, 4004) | 0.07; 10.6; 13.4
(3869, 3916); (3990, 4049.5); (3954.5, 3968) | 0.22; 11.9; 13.4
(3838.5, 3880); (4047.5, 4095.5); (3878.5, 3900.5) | 0.14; 12.6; 13.4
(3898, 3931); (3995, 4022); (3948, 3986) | 0.18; 11.9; 13.5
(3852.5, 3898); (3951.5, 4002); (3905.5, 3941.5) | 0.15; 12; 11.5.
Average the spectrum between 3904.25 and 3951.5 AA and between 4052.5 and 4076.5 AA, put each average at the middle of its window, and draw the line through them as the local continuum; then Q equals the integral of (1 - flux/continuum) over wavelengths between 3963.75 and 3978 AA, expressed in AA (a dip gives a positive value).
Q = 4.0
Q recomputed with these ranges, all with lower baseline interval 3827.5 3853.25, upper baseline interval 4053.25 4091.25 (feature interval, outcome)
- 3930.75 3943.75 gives 4.9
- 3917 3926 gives -0.2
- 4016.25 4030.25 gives -0.7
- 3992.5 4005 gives -0.8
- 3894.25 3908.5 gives -0.5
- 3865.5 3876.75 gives -1.5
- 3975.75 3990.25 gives -0.6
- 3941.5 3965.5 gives 0.7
